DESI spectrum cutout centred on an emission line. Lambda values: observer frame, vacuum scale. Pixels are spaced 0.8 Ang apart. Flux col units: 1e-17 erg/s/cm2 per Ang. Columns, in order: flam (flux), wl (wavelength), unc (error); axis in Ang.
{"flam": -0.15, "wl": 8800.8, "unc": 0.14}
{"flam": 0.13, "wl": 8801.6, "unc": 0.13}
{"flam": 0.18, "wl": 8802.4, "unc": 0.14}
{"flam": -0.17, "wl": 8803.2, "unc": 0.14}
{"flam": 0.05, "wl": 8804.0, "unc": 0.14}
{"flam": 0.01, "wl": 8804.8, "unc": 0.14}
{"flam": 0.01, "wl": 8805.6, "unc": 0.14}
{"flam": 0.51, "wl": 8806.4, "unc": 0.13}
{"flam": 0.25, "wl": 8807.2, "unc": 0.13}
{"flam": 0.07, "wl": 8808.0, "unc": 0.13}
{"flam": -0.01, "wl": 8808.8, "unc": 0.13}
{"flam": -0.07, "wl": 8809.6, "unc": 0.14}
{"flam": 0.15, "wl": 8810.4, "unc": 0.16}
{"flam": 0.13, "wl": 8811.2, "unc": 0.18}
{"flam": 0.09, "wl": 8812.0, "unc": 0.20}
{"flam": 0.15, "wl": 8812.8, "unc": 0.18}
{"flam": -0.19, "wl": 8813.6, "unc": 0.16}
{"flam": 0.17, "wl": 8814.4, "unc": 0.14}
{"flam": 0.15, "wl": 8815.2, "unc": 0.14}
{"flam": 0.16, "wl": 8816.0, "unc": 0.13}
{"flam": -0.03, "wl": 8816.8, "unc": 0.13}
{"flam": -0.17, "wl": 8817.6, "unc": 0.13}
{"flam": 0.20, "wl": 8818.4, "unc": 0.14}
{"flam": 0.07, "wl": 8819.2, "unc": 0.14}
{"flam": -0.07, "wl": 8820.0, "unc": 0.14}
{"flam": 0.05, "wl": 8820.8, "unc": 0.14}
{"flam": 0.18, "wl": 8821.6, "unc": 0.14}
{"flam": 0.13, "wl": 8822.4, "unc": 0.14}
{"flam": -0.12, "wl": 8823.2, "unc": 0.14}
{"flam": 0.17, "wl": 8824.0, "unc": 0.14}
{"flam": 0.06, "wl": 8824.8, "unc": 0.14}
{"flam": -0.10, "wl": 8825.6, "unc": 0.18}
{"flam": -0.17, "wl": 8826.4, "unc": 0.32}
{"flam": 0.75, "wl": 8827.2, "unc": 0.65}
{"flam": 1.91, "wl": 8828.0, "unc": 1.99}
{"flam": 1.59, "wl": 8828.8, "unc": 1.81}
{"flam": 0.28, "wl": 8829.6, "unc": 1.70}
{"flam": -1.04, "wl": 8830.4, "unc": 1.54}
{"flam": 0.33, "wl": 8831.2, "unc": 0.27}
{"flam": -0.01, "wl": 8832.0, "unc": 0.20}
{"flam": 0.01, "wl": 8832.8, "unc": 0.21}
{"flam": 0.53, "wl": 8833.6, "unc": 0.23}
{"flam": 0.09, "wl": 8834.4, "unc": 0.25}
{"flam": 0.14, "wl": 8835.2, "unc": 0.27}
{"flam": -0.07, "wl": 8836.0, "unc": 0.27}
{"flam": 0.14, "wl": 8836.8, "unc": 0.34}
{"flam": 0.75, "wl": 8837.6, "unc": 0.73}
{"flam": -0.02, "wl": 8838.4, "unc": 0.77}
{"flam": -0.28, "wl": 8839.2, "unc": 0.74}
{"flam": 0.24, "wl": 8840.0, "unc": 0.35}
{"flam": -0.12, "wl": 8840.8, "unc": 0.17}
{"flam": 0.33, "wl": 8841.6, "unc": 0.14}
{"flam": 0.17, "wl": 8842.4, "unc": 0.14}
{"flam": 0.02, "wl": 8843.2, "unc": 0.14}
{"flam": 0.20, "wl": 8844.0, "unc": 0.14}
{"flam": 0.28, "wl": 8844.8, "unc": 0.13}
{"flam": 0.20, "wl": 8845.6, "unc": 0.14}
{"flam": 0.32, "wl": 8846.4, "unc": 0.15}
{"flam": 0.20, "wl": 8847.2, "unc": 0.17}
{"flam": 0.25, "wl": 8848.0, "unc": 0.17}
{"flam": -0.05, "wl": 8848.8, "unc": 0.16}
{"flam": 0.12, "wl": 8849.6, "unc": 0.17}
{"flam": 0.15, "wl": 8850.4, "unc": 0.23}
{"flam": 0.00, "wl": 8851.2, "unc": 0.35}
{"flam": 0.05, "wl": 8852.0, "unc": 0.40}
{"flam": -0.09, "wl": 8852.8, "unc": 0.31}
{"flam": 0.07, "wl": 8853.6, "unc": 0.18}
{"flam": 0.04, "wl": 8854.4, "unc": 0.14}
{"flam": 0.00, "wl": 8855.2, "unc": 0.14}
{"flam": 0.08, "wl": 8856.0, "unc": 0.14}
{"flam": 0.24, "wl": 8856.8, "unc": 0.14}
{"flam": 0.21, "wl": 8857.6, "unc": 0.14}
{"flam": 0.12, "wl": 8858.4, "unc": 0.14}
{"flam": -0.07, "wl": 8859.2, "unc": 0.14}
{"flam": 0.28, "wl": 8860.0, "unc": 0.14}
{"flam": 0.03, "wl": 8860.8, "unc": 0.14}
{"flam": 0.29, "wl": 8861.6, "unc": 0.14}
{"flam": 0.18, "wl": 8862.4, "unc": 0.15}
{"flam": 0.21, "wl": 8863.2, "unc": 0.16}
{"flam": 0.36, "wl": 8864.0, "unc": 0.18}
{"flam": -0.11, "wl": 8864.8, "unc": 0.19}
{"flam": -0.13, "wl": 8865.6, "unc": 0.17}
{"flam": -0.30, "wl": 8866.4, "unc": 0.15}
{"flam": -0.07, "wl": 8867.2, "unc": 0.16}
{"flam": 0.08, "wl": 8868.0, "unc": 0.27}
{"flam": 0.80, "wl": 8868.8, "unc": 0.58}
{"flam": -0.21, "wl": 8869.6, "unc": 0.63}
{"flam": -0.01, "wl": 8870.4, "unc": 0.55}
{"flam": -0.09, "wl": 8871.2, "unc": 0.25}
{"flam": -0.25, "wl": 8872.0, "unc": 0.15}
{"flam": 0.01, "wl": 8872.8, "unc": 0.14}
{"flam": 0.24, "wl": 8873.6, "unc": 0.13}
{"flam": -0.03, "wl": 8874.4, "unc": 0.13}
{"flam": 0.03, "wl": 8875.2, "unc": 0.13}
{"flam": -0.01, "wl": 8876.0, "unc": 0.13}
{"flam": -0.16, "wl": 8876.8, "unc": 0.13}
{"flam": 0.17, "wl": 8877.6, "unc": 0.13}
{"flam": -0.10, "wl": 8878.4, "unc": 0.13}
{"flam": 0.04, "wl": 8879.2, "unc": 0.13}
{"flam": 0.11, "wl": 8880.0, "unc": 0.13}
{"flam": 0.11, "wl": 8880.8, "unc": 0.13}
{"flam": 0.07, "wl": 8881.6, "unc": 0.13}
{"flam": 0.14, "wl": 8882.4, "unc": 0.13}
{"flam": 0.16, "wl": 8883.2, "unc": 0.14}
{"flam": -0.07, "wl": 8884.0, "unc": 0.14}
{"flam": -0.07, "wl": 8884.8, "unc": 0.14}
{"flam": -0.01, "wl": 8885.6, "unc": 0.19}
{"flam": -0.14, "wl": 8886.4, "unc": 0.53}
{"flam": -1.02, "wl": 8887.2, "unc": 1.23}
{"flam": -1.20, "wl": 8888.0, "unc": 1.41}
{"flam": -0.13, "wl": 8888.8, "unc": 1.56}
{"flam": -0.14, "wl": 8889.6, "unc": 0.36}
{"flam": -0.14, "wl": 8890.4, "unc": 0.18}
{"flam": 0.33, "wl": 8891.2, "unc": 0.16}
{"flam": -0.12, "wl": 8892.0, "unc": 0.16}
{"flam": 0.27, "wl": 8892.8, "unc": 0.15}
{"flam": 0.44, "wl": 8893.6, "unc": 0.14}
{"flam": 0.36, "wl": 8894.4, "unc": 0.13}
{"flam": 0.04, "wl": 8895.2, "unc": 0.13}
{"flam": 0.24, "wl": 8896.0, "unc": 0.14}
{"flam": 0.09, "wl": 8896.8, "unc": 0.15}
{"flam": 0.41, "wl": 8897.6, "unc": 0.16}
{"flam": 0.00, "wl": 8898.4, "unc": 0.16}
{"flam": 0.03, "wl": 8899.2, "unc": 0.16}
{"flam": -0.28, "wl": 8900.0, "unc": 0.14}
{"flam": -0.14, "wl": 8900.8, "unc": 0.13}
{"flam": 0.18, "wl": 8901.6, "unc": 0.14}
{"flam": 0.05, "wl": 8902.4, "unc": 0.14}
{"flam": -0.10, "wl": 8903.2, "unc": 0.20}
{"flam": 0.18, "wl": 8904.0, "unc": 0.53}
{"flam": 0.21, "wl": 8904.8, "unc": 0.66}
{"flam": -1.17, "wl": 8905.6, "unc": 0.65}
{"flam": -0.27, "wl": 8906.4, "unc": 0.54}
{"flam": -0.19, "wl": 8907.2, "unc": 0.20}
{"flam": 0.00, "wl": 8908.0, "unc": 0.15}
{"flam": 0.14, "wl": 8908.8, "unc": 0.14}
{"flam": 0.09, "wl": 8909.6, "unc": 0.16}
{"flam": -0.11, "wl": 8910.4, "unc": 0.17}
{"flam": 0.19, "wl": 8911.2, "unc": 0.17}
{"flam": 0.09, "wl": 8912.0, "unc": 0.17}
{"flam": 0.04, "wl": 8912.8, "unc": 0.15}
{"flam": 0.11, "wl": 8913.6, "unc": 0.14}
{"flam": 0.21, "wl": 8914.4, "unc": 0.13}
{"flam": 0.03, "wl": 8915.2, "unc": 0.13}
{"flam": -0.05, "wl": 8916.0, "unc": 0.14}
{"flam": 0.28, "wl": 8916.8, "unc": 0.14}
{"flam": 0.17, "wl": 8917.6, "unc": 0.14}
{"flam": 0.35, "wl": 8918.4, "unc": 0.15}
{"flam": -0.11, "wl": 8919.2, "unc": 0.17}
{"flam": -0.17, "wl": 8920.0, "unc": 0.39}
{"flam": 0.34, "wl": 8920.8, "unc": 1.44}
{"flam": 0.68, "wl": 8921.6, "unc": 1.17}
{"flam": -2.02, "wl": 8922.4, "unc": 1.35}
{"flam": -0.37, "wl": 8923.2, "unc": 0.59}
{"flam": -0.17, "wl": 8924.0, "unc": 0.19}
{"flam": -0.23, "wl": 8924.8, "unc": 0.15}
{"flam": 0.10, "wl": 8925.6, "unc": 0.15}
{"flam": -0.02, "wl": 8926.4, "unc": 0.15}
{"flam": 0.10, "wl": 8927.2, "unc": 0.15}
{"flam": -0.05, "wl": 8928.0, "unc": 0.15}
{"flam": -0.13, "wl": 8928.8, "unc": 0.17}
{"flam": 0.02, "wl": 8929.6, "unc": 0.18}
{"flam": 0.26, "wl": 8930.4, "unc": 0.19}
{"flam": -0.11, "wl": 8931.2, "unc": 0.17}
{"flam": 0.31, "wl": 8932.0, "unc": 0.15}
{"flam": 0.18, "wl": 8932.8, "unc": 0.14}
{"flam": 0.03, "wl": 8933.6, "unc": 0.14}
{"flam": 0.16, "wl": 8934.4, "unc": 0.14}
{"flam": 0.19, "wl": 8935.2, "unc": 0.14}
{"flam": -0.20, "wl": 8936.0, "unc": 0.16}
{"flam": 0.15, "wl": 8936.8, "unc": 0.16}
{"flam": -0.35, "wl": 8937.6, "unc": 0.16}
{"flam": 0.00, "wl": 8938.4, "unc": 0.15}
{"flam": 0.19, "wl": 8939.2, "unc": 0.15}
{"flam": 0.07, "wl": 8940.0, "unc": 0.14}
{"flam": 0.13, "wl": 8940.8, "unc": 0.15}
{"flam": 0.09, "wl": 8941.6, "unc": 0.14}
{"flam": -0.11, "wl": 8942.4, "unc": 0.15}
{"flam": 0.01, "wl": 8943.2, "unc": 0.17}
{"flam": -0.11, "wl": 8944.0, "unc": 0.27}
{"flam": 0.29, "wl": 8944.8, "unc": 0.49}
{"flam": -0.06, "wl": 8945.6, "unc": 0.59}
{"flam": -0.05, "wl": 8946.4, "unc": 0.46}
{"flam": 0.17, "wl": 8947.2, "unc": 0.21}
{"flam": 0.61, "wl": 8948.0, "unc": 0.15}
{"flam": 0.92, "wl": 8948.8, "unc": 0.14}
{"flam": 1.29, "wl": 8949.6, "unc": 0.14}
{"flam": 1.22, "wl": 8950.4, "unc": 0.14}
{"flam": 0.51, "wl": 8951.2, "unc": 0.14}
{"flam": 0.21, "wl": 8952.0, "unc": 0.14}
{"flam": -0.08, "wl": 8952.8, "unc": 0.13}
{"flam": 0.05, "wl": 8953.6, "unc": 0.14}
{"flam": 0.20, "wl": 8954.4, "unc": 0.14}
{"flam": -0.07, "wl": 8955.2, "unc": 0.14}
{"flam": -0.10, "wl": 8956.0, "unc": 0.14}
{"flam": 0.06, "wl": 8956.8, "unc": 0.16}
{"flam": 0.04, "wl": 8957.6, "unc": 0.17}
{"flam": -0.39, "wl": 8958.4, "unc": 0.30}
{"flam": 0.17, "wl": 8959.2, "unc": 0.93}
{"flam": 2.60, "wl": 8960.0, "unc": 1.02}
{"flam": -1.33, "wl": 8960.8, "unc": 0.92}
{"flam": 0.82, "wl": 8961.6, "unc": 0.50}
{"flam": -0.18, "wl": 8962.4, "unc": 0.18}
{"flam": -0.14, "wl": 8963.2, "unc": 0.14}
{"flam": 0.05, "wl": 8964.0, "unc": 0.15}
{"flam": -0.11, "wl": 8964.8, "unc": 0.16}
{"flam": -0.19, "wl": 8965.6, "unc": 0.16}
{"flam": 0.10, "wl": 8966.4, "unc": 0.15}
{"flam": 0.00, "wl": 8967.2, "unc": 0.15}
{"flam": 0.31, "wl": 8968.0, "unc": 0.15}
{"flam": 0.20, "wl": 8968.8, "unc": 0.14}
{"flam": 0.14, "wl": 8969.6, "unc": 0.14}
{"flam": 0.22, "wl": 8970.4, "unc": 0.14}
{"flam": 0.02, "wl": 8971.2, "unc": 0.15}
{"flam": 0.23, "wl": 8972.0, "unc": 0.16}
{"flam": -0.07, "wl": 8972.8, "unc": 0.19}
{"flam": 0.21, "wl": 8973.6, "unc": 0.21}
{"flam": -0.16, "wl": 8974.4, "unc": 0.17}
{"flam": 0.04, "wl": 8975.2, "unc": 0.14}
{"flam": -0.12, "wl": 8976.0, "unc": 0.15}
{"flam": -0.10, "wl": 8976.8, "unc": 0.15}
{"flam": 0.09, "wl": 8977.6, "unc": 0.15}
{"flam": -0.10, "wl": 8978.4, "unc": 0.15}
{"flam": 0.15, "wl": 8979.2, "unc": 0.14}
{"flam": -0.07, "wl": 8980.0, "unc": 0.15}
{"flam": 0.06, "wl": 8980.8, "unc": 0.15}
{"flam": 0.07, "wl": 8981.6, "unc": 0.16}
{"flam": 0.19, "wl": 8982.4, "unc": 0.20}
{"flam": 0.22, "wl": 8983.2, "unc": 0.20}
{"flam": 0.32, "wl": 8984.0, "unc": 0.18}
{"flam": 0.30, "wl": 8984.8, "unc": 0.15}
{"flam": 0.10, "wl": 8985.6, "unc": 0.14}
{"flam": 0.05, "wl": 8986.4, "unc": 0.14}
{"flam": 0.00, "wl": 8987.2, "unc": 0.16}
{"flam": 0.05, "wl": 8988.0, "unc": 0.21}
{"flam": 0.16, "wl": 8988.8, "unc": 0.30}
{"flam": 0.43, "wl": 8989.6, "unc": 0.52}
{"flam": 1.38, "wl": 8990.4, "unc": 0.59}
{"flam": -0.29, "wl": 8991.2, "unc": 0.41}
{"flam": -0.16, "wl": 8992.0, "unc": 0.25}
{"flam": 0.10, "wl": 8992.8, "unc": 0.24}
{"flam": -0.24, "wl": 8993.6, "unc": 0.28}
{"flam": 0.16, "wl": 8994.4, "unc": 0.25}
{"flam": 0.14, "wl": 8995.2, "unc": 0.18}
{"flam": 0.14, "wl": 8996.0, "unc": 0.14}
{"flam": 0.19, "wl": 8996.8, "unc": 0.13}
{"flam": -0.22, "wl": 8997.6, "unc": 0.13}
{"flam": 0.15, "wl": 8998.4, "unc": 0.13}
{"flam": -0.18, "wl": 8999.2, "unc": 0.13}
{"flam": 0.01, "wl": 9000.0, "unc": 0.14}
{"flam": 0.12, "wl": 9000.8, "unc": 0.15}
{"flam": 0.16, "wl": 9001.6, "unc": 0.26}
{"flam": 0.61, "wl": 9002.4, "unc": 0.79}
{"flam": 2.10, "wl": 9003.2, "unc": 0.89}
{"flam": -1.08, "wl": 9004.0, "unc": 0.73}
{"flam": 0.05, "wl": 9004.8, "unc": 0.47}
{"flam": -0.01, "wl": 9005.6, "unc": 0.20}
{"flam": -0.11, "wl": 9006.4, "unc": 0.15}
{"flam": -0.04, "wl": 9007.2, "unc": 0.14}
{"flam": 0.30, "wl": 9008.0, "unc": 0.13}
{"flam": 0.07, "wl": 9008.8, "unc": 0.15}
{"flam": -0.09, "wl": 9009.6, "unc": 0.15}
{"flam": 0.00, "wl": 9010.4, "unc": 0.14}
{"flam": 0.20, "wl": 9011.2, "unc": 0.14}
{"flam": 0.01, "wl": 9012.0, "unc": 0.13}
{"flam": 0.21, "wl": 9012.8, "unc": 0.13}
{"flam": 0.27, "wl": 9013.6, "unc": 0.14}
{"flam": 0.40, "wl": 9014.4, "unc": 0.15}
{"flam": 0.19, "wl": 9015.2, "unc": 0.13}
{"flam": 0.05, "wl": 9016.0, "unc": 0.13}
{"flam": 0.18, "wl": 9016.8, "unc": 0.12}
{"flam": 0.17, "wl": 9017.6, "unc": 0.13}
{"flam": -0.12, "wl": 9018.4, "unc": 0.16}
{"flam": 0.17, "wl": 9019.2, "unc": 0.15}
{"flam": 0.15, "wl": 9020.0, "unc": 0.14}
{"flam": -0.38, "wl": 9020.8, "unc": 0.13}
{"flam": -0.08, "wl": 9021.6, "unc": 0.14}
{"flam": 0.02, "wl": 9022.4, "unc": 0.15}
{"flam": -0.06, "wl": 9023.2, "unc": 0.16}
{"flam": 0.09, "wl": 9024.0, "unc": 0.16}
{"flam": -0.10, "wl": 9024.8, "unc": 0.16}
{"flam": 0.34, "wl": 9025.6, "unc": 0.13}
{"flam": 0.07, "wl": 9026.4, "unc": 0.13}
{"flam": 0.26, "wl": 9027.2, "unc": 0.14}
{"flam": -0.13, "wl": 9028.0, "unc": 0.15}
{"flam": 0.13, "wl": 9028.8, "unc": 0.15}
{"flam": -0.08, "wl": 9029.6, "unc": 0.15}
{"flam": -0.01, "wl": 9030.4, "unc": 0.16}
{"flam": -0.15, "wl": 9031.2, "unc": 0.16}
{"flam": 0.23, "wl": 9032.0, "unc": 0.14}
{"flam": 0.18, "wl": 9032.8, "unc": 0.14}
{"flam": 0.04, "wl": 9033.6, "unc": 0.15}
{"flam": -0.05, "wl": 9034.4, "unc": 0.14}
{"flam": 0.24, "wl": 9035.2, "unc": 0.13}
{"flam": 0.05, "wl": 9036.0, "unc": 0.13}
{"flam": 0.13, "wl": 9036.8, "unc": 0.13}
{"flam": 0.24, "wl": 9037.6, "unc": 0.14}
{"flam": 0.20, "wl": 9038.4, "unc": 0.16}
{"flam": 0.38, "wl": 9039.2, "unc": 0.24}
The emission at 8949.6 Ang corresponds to H-beta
